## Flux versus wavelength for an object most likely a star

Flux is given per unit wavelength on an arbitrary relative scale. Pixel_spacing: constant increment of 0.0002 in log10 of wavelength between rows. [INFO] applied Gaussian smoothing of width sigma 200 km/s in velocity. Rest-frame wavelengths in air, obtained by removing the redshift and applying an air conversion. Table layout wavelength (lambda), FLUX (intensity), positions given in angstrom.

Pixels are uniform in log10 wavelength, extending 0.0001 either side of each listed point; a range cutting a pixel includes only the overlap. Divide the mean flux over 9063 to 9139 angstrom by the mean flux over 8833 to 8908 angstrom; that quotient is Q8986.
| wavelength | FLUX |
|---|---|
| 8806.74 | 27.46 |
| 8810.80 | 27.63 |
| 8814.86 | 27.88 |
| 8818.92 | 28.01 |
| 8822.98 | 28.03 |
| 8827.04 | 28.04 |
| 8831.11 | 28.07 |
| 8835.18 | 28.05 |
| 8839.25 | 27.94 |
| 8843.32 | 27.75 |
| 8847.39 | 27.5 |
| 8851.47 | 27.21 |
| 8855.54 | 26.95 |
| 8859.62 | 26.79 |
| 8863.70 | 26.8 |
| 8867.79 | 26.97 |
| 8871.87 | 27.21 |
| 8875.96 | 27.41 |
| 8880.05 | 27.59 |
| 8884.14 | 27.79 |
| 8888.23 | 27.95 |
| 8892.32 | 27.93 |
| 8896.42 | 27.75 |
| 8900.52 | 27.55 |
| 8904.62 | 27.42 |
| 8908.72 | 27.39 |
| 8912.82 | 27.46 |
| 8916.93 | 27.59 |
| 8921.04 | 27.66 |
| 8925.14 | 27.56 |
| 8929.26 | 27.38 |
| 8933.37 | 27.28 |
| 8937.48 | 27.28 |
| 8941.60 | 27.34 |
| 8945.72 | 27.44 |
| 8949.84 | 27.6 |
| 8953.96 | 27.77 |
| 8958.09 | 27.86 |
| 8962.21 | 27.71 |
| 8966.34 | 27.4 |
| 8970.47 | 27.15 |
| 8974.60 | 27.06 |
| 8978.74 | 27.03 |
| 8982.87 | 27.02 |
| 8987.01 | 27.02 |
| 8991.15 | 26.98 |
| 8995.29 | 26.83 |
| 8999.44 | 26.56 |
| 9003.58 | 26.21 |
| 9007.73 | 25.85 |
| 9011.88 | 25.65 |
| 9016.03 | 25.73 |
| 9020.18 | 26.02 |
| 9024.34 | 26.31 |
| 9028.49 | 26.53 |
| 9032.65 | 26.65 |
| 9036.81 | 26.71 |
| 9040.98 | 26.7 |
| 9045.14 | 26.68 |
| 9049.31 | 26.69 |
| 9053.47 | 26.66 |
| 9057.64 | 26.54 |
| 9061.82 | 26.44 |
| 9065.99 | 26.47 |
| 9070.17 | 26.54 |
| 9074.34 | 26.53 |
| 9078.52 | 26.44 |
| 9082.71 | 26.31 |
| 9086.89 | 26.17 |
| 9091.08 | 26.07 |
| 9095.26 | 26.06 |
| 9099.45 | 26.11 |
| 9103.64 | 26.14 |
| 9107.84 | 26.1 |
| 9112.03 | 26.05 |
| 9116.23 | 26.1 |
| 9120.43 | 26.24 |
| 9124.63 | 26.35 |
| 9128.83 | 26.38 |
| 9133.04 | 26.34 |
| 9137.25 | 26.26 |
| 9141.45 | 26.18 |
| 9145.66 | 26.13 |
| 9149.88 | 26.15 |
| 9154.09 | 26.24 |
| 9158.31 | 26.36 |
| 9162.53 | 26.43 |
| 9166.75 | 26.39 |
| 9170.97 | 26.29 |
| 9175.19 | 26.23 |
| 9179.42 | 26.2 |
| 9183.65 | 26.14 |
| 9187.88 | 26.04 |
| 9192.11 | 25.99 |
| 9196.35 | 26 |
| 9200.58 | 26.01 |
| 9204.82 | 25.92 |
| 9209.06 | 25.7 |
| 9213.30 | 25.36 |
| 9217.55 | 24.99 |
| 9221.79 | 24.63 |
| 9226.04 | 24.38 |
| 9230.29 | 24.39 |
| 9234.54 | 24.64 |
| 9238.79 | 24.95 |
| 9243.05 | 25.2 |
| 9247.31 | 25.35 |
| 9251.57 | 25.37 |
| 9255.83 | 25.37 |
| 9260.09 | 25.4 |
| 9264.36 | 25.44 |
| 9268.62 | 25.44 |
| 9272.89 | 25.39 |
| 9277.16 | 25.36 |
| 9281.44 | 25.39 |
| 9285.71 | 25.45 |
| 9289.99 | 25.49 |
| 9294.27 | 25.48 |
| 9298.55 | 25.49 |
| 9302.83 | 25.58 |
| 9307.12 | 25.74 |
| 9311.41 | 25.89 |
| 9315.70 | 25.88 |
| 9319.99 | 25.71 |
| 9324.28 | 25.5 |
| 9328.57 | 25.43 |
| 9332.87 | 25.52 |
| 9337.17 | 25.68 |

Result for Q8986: 0.96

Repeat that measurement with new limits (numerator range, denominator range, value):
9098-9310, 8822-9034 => 0.95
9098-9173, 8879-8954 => 0.95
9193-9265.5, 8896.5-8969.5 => 0.92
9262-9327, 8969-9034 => 0.96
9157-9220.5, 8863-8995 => 0.95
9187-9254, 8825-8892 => 0.92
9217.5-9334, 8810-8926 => 0.92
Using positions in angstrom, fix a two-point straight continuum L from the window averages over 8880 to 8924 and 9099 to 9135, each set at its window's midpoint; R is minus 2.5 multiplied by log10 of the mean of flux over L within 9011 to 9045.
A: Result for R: 0.02 mag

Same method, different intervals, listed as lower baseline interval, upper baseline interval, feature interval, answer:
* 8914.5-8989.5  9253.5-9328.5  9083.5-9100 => 0.02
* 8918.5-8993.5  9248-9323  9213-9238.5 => 0.05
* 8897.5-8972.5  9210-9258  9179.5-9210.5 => -0.03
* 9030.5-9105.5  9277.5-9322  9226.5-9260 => 0.03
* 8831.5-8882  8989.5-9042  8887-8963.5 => -0.03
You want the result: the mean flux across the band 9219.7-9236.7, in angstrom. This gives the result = 24.5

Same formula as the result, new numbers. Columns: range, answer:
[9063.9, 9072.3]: 26.5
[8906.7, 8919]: 27.5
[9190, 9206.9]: 26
